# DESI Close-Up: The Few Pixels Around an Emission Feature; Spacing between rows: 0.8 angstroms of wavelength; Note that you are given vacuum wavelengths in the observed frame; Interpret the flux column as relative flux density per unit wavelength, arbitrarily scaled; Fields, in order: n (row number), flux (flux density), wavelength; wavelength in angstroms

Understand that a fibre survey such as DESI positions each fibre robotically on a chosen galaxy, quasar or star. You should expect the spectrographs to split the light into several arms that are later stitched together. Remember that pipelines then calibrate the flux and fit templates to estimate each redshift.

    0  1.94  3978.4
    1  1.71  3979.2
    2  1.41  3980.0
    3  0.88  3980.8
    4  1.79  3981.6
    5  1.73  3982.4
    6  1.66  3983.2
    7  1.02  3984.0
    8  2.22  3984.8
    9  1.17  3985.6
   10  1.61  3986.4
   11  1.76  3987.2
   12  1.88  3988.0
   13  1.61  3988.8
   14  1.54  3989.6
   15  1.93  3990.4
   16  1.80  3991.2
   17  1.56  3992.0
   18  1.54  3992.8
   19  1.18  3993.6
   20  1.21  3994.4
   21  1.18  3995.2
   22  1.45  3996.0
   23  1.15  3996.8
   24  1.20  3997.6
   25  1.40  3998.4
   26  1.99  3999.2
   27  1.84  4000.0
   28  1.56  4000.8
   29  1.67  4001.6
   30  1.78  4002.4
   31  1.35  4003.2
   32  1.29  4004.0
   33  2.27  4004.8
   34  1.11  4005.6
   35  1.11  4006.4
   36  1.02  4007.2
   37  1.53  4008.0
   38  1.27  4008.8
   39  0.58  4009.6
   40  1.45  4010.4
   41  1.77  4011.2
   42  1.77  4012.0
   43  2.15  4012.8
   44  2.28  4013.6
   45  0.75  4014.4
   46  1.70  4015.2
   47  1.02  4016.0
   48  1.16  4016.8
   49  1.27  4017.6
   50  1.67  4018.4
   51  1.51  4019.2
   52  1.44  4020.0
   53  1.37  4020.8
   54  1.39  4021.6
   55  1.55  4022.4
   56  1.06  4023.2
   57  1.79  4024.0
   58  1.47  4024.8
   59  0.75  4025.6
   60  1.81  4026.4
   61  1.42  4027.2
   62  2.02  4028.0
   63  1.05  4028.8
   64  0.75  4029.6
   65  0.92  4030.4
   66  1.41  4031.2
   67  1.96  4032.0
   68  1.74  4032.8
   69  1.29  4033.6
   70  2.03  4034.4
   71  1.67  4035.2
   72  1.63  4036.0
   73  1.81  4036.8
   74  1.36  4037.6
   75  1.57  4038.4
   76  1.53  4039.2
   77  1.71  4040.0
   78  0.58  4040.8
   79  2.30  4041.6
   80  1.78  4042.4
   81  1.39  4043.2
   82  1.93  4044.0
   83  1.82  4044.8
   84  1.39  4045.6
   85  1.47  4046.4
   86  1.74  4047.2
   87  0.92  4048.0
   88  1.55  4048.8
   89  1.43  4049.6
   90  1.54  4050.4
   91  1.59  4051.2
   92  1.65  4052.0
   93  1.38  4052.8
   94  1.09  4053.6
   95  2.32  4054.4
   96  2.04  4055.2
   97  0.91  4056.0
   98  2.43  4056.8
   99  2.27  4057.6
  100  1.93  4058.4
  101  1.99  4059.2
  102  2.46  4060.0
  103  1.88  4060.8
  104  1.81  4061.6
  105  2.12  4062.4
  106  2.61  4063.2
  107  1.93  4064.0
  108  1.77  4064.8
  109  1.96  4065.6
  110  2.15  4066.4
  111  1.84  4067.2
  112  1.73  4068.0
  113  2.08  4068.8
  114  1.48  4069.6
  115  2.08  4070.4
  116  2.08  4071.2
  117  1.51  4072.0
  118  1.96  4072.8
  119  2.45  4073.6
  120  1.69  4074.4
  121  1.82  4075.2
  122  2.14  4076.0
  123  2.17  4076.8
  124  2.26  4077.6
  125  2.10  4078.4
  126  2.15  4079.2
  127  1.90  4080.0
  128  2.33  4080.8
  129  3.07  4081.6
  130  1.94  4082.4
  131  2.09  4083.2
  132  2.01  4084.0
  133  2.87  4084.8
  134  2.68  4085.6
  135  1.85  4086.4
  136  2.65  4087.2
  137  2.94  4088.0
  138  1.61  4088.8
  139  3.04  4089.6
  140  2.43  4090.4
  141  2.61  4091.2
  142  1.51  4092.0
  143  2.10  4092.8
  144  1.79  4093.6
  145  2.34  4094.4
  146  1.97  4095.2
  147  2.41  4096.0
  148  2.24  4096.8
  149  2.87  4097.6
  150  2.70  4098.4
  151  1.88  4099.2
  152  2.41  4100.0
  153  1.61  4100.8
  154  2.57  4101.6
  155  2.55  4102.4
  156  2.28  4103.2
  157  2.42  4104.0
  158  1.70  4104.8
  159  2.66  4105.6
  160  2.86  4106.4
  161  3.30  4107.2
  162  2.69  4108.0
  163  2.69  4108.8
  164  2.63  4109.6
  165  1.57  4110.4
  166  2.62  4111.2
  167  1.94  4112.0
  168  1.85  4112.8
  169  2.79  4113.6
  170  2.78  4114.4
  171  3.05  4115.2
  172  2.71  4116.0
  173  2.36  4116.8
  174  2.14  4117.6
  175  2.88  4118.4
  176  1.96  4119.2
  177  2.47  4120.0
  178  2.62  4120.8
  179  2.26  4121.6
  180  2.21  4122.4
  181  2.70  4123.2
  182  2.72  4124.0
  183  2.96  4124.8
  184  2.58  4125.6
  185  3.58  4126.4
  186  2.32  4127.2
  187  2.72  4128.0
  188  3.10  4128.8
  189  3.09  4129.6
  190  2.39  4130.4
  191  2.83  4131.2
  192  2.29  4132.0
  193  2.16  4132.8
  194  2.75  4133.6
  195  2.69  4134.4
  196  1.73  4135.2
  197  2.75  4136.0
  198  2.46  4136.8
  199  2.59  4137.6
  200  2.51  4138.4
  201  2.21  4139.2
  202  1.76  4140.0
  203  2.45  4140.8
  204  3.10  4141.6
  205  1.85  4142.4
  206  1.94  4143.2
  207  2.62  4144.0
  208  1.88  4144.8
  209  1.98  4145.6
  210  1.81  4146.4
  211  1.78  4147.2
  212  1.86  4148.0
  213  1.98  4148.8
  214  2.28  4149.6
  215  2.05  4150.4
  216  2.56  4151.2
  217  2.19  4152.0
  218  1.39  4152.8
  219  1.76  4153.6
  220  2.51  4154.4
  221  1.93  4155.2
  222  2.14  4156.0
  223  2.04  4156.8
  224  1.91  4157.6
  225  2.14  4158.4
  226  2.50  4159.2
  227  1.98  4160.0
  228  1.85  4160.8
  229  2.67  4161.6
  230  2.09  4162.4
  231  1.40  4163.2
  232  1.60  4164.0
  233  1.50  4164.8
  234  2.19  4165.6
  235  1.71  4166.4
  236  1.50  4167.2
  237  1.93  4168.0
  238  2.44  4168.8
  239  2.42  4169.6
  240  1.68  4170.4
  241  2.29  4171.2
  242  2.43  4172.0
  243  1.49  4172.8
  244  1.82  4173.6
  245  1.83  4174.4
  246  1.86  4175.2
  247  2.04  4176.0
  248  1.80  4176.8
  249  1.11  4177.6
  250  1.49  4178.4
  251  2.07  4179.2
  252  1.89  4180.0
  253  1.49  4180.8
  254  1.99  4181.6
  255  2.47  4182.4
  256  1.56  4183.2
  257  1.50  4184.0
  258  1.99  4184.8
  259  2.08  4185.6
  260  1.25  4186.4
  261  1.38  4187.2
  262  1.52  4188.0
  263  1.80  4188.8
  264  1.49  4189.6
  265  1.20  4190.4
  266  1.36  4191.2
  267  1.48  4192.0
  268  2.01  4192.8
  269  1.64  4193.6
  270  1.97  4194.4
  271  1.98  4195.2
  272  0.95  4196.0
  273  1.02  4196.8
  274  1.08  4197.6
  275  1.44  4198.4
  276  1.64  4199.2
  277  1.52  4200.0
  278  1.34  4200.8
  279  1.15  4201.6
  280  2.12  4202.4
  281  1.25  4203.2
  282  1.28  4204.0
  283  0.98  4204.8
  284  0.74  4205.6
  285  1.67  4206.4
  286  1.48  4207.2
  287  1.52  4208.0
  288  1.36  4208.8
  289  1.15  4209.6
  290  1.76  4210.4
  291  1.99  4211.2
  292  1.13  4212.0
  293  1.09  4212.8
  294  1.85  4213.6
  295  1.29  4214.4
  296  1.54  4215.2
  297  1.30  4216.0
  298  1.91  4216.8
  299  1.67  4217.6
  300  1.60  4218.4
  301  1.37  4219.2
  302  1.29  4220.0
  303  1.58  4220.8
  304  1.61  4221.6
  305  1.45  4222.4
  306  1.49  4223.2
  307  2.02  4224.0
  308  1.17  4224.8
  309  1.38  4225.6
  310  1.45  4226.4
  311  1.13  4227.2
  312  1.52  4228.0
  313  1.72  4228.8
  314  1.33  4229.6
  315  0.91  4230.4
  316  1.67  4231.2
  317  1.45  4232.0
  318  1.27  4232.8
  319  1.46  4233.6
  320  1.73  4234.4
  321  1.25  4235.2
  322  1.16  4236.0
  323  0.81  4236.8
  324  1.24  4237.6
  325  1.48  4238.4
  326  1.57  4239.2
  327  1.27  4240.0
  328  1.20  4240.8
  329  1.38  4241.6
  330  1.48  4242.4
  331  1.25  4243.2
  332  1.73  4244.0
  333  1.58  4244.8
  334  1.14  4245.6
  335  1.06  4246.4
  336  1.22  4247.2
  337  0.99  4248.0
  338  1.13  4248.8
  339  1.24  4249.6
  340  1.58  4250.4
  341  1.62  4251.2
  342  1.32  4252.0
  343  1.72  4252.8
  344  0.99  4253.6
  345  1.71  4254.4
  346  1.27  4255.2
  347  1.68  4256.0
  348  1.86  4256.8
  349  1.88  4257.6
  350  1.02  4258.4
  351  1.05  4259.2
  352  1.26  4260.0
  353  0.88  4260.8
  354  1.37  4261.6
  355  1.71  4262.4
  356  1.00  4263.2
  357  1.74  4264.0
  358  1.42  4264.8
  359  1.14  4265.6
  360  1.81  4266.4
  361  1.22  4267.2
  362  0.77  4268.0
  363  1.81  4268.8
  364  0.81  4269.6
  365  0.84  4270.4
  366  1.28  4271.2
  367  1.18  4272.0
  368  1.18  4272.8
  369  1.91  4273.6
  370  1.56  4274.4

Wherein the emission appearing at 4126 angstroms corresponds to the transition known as Mg II 2798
